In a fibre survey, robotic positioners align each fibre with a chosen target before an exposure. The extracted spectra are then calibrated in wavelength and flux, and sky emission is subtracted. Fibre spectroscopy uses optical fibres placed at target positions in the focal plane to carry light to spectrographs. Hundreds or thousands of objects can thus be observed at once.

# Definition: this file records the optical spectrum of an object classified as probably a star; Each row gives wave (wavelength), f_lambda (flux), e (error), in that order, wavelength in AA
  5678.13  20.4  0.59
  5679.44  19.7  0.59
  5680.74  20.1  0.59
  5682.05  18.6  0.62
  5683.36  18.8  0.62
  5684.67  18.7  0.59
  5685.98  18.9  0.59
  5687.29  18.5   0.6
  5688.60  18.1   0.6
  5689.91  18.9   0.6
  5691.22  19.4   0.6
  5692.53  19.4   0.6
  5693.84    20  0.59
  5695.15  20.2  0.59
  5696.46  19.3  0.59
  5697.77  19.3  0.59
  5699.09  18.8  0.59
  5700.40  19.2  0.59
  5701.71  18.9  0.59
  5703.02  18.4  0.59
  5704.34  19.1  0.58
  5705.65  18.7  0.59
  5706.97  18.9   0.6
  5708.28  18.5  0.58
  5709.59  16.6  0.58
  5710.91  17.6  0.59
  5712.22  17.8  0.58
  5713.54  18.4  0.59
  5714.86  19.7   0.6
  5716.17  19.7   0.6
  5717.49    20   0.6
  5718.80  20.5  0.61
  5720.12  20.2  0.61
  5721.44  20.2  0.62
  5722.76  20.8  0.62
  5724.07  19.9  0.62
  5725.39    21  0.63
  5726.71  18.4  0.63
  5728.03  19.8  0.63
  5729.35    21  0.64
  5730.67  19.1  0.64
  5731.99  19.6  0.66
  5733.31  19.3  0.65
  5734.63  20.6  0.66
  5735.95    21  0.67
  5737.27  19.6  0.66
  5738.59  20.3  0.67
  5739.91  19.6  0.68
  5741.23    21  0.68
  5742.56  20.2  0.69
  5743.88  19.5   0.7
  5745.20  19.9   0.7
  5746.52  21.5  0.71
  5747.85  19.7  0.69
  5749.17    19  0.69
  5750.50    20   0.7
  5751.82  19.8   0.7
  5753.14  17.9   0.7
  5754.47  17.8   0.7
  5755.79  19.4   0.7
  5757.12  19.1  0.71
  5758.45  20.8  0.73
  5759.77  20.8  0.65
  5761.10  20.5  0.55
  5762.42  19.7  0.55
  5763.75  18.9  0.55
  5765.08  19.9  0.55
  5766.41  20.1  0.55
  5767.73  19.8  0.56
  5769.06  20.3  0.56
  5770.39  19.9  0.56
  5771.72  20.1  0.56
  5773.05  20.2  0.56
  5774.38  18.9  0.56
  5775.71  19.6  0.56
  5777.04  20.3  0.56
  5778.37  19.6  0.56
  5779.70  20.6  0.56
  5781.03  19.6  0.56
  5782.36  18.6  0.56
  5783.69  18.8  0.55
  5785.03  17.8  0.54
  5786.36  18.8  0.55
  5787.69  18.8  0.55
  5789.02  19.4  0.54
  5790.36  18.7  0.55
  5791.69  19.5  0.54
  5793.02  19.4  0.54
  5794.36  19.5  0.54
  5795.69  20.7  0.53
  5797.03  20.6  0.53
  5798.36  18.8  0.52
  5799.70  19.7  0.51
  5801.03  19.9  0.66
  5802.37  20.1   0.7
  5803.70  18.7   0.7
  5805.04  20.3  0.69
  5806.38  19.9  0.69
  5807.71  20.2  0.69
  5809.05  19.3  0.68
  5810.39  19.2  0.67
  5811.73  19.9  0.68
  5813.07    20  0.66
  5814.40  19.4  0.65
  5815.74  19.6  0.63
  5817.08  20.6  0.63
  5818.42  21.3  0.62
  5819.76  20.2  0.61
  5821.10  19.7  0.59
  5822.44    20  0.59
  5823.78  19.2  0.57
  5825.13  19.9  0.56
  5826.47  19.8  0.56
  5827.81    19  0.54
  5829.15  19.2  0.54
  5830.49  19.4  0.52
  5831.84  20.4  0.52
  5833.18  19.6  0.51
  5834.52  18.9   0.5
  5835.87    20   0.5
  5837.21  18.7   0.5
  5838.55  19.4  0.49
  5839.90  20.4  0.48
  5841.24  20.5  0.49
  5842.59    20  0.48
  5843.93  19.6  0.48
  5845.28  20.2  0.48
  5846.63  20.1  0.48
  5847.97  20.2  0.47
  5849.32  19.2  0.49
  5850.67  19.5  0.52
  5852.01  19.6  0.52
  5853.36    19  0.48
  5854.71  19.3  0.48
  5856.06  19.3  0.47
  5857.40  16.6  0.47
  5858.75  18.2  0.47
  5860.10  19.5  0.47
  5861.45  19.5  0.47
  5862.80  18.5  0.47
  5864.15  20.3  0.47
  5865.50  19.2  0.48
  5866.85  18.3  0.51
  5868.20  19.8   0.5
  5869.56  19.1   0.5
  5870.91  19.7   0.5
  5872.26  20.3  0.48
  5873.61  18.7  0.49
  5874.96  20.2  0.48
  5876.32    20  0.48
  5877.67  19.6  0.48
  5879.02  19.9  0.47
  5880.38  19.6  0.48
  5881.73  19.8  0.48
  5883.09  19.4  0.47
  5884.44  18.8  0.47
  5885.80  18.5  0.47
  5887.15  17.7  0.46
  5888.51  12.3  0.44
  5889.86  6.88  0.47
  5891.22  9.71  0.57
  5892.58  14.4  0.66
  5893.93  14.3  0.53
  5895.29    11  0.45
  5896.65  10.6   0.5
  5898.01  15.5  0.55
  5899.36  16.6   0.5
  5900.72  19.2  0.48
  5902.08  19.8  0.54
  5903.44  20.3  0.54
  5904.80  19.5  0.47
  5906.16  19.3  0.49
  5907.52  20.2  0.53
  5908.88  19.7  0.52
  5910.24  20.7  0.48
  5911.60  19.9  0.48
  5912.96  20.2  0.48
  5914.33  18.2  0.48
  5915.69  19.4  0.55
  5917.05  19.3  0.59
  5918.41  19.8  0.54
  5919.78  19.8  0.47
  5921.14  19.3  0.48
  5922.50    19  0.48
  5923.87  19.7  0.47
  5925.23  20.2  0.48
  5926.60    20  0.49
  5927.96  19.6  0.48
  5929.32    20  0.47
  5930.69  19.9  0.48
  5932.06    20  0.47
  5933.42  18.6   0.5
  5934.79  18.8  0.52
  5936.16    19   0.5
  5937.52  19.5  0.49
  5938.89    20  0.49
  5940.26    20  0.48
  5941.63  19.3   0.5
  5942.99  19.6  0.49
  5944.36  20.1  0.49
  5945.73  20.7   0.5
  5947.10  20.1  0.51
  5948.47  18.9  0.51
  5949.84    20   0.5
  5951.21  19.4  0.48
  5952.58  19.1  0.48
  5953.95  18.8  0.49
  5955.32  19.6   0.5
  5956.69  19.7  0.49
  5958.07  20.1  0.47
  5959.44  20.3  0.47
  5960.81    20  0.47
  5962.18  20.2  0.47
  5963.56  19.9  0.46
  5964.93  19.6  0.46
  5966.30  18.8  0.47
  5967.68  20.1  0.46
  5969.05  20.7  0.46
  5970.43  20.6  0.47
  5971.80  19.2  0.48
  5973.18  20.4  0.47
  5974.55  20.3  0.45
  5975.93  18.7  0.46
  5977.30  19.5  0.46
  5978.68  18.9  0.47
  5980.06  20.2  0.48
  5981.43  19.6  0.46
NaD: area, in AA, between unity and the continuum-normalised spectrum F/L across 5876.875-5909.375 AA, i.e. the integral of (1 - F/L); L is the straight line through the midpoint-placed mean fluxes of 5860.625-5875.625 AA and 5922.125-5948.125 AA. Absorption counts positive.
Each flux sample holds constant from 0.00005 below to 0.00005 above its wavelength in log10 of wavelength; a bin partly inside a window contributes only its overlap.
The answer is 4.6 AA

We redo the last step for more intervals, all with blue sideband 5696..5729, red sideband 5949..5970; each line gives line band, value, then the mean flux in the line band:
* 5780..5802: 0.1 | 19.3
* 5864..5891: 1.9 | 18.2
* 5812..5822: -0.3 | 20.1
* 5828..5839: 0.0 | 19.4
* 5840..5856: -0.2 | 19.7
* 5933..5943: 0.2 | 19.4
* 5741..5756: -0.3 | 19.6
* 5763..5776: -0.3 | 19.8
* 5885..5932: 4.6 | 17.7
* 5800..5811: -0.2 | 19.7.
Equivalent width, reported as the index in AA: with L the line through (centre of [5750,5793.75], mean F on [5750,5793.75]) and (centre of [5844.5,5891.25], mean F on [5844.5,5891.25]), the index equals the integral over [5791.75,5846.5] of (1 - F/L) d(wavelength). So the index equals -2.1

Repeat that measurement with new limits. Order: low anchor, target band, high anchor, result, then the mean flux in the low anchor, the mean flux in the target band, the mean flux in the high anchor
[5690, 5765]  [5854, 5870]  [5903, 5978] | 0.6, 19.5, 19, 19.7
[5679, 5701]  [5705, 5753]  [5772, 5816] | -0.8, 19.2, 19.6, 19.5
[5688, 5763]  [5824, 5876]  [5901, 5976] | 0.5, 19.5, 19.4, 19.7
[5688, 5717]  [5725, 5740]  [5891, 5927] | -0.9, 18.9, 19.9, 18.1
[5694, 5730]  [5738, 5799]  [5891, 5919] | -2.7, 19.3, 19.6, 17.6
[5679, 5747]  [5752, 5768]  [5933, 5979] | -0.1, 19.4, 19.6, 19.7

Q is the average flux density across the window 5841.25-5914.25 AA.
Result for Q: 18.3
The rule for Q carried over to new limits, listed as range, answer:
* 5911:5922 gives 19.5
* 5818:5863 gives 19.5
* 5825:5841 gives 19.6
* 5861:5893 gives 17.9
